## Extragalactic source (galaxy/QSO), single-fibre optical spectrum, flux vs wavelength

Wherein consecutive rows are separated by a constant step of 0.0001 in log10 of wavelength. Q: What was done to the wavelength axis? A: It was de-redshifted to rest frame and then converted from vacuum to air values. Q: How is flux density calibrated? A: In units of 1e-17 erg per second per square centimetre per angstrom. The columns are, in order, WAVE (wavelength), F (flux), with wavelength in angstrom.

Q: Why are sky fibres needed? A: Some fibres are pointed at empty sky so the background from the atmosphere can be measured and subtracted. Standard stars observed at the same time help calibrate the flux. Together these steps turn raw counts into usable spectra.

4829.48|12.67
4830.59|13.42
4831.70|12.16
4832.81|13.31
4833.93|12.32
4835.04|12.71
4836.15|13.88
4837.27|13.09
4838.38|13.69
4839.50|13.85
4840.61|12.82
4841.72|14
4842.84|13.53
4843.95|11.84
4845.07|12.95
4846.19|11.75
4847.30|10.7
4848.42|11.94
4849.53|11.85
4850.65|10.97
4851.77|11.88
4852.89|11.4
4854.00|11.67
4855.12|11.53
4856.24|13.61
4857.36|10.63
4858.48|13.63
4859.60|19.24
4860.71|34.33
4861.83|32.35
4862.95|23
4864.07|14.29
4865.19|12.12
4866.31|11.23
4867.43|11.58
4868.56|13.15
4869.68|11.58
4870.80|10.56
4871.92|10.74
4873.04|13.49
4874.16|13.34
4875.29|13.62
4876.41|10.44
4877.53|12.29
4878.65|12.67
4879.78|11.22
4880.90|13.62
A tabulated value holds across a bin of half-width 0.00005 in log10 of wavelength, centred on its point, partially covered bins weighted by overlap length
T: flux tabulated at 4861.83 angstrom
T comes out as 32.35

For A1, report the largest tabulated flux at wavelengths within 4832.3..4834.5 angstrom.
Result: 13.31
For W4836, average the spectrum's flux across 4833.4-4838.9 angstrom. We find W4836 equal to 13.1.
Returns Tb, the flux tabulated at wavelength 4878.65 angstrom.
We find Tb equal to 12.67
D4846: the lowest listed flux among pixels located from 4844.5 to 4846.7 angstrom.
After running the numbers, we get 11.75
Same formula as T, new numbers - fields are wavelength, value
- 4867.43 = 11.58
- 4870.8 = 10.56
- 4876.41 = 10.44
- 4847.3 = 10.7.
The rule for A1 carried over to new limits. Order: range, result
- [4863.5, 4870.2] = 14.29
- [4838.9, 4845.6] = 14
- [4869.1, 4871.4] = 11.58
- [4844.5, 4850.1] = 12.95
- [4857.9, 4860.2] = 19.24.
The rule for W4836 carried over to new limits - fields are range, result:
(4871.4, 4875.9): 12.8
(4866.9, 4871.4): 11.7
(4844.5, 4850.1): 11.8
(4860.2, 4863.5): 29.8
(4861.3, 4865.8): 20.3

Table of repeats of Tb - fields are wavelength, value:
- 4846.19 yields 11.75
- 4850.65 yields 10.97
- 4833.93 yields 12.32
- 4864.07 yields 14.29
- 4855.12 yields 11.53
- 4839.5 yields 13.85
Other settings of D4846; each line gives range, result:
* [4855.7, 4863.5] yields 10.63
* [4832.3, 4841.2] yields 12.32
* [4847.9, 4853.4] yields 10.97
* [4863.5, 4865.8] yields 12.12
